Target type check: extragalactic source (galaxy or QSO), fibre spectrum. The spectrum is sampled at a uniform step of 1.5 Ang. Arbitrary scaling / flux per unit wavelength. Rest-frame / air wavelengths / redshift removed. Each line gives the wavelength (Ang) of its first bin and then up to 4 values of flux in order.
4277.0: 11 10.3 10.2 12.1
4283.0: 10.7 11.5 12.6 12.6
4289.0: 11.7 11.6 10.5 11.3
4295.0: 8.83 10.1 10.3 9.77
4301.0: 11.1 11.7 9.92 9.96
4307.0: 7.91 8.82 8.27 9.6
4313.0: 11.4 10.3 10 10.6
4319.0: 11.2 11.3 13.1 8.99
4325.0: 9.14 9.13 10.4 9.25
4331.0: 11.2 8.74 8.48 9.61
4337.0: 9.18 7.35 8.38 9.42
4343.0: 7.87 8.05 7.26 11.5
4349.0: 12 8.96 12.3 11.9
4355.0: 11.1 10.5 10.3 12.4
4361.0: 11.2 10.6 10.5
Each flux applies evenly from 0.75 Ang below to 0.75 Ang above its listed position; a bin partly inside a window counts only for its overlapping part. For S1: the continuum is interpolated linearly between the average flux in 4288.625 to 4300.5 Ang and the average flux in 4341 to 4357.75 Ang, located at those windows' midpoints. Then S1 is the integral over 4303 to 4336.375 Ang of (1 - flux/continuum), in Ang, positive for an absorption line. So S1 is 1.4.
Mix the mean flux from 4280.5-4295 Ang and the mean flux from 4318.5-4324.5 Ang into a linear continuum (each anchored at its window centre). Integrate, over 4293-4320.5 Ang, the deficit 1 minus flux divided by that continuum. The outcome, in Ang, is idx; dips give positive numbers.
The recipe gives 2.8 Ang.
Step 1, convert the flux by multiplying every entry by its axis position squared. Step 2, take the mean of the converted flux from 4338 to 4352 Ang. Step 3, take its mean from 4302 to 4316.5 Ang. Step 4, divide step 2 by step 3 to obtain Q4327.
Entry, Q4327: 0.96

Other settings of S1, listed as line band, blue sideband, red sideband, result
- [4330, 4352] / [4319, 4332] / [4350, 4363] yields 3.0 Ang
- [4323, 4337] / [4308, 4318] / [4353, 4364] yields 1.2 Ang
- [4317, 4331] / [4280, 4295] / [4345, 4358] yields 0.7 Ang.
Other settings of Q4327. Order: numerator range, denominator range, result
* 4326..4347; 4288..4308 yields 0.87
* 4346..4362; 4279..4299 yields 1.03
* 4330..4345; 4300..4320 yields 0.89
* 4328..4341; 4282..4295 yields 0.82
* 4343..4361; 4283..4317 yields 1.03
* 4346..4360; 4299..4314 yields 1.14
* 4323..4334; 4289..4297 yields 0.91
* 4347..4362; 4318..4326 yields 1.06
